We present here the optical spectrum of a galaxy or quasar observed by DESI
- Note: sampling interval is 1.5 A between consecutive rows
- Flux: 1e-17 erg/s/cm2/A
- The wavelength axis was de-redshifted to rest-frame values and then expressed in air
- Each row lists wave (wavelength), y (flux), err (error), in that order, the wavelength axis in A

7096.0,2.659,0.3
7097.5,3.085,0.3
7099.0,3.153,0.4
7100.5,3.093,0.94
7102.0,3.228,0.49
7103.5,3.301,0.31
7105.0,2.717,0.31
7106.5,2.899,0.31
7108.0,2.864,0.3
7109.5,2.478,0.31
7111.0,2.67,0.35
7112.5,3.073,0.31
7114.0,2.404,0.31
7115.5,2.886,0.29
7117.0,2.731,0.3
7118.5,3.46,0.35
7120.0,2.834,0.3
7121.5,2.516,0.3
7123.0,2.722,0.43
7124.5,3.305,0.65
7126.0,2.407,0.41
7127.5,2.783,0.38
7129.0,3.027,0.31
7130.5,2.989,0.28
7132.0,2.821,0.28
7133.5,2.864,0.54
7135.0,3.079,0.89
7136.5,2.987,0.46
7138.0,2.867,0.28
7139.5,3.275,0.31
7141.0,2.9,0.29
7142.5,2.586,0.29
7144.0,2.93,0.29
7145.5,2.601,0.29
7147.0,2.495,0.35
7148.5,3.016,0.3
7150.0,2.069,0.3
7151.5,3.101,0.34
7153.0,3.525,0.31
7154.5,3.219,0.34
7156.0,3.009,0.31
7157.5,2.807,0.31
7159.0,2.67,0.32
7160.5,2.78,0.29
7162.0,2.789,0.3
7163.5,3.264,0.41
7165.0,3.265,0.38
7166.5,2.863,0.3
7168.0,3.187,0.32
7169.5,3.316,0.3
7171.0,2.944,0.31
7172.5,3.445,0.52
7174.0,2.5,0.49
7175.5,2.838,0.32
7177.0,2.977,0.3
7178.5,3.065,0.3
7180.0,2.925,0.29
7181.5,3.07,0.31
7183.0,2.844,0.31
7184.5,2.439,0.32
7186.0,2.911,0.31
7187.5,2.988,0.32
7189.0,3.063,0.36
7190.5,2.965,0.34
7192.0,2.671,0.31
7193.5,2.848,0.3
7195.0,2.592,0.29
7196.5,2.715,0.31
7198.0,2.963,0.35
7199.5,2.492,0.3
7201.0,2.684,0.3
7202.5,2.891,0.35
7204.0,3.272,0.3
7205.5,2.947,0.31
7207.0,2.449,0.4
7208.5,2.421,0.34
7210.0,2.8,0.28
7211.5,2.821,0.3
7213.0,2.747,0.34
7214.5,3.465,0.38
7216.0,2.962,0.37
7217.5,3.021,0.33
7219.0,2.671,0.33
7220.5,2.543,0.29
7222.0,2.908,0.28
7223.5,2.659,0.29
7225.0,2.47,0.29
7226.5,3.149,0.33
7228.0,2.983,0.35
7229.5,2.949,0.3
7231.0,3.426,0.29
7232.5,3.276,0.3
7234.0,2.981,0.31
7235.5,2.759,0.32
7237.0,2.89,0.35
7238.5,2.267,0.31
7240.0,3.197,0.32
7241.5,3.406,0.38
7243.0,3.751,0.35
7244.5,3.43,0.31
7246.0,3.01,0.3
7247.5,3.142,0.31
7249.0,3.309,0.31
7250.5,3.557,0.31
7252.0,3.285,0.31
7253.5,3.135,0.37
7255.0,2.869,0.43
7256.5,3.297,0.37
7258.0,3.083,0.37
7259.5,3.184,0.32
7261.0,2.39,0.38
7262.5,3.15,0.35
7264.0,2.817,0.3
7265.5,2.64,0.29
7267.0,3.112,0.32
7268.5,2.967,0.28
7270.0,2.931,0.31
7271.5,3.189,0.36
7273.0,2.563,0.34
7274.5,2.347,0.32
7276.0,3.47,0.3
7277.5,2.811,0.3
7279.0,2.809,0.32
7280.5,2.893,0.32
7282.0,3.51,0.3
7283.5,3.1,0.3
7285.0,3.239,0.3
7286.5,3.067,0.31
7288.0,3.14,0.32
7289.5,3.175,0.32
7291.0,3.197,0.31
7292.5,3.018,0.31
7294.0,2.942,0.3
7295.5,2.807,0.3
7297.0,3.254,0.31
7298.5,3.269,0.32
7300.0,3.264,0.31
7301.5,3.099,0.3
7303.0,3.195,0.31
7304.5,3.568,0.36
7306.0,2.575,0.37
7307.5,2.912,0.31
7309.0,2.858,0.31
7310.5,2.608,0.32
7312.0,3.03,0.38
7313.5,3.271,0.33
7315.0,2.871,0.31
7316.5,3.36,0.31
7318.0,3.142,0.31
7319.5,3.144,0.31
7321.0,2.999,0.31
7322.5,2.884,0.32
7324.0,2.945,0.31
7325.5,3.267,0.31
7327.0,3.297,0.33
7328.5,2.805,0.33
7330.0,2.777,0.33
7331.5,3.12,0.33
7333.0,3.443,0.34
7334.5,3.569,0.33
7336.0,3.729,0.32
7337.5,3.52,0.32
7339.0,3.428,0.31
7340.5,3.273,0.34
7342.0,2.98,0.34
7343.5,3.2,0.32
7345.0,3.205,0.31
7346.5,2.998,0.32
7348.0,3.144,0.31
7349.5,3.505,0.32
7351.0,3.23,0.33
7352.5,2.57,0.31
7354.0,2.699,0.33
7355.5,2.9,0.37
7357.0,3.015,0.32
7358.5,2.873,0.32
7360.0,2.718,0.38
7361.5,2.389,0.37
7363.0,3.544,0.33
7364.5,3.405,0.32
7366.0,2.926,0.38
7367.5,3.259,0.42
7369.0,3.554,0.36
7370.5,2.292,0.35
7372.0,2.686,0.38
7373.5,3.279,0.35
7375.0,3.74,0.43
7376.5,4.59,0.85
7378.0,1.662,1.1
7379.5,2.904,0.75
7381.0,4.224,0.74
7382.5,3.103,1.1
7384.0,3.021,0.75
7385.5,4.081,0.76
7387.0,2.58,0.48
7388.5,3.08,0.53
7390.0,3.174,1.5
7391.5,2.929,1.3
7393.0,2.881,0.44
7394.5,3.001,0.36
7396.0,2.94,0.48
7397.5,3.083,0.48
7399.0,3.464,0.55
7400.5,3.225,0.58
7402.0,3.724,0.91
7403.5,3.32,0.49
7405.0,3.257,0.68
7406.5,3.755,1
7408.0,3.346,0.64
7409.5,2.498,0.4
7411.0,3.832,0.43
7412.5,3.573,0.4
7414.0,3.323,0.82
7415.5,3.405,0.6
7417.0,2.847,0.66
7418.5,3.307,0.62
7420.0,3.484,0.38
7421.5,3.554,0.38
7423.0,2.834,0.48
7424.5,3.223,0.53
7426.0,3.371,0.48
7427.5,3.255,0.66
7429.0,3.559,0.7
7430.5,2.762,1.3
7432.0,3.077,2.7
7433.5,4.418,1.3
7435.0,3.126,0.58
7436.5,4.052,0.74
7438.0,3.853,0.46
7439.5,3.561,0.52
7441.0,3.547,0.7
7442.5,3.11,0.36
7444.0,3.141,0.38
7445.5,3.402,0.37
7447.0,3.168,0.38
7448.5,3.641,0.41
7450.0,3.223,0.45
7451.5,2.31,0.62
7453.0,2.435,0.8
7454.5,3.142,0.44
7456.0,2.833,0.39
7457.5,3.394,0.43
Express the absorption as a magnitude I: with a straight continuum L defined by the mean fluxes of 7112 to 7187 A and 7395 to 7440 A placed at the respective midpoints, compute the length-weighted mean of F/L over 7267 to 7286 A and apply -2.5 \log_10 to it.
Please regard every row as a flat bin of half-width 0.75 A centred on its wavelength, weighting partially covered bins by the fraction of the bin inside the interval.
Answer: 0.047 mag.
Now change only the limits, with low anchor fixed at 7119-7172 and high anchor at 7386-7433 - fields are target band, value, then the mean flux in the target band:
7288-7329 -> 0.014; 3.07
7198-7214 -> 0.080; 2.77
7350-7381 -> 0.045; 3.05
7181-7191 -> 0.026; 2.89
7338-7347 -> -0.017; 3.2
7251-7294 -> 0.017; 3.02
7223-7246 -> -0.008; 3.04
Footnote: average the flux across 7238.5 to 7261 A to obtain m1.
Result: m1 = 3.2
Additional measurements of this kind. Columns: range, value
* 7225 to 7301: 3.06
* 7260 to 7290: 2.97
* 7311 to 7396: 3.13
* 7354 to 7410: 3.14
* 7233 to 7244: 3.05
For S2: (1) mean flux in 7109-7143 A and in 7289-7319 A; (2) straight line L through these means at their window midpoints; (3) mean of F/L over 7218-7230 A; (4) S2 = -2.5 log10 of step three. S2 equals 0.07 mag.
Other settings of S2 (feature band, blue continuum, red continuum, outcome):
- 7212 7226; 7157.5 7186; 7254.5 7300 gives 0.05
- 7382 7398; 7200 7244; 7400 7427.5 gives 0.07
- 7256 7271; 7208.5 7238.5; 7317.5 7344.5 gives 0.02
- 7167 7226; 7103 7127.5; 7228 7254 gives 0.07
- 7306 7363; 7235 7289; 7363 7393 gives 0.02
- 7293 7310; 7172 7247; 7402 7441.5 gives 0.02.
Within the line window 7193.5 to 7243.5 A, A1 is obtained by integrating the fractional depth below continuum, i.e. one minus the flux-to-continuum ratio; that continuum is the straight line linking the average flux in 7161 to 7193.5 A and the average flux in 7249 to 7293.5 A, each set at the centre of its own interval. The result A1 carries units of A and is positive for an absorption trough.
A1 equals 1.8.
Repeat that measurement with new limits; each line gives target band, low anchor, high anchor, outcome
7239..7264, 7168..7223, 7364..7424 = -1.8 A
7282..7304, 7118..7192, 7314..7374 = -0.7 A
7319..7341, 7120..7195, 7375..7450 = -0.2 A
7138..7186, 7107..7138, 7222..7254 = 0.1 A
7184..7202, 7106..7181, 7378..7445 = 1.1 A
